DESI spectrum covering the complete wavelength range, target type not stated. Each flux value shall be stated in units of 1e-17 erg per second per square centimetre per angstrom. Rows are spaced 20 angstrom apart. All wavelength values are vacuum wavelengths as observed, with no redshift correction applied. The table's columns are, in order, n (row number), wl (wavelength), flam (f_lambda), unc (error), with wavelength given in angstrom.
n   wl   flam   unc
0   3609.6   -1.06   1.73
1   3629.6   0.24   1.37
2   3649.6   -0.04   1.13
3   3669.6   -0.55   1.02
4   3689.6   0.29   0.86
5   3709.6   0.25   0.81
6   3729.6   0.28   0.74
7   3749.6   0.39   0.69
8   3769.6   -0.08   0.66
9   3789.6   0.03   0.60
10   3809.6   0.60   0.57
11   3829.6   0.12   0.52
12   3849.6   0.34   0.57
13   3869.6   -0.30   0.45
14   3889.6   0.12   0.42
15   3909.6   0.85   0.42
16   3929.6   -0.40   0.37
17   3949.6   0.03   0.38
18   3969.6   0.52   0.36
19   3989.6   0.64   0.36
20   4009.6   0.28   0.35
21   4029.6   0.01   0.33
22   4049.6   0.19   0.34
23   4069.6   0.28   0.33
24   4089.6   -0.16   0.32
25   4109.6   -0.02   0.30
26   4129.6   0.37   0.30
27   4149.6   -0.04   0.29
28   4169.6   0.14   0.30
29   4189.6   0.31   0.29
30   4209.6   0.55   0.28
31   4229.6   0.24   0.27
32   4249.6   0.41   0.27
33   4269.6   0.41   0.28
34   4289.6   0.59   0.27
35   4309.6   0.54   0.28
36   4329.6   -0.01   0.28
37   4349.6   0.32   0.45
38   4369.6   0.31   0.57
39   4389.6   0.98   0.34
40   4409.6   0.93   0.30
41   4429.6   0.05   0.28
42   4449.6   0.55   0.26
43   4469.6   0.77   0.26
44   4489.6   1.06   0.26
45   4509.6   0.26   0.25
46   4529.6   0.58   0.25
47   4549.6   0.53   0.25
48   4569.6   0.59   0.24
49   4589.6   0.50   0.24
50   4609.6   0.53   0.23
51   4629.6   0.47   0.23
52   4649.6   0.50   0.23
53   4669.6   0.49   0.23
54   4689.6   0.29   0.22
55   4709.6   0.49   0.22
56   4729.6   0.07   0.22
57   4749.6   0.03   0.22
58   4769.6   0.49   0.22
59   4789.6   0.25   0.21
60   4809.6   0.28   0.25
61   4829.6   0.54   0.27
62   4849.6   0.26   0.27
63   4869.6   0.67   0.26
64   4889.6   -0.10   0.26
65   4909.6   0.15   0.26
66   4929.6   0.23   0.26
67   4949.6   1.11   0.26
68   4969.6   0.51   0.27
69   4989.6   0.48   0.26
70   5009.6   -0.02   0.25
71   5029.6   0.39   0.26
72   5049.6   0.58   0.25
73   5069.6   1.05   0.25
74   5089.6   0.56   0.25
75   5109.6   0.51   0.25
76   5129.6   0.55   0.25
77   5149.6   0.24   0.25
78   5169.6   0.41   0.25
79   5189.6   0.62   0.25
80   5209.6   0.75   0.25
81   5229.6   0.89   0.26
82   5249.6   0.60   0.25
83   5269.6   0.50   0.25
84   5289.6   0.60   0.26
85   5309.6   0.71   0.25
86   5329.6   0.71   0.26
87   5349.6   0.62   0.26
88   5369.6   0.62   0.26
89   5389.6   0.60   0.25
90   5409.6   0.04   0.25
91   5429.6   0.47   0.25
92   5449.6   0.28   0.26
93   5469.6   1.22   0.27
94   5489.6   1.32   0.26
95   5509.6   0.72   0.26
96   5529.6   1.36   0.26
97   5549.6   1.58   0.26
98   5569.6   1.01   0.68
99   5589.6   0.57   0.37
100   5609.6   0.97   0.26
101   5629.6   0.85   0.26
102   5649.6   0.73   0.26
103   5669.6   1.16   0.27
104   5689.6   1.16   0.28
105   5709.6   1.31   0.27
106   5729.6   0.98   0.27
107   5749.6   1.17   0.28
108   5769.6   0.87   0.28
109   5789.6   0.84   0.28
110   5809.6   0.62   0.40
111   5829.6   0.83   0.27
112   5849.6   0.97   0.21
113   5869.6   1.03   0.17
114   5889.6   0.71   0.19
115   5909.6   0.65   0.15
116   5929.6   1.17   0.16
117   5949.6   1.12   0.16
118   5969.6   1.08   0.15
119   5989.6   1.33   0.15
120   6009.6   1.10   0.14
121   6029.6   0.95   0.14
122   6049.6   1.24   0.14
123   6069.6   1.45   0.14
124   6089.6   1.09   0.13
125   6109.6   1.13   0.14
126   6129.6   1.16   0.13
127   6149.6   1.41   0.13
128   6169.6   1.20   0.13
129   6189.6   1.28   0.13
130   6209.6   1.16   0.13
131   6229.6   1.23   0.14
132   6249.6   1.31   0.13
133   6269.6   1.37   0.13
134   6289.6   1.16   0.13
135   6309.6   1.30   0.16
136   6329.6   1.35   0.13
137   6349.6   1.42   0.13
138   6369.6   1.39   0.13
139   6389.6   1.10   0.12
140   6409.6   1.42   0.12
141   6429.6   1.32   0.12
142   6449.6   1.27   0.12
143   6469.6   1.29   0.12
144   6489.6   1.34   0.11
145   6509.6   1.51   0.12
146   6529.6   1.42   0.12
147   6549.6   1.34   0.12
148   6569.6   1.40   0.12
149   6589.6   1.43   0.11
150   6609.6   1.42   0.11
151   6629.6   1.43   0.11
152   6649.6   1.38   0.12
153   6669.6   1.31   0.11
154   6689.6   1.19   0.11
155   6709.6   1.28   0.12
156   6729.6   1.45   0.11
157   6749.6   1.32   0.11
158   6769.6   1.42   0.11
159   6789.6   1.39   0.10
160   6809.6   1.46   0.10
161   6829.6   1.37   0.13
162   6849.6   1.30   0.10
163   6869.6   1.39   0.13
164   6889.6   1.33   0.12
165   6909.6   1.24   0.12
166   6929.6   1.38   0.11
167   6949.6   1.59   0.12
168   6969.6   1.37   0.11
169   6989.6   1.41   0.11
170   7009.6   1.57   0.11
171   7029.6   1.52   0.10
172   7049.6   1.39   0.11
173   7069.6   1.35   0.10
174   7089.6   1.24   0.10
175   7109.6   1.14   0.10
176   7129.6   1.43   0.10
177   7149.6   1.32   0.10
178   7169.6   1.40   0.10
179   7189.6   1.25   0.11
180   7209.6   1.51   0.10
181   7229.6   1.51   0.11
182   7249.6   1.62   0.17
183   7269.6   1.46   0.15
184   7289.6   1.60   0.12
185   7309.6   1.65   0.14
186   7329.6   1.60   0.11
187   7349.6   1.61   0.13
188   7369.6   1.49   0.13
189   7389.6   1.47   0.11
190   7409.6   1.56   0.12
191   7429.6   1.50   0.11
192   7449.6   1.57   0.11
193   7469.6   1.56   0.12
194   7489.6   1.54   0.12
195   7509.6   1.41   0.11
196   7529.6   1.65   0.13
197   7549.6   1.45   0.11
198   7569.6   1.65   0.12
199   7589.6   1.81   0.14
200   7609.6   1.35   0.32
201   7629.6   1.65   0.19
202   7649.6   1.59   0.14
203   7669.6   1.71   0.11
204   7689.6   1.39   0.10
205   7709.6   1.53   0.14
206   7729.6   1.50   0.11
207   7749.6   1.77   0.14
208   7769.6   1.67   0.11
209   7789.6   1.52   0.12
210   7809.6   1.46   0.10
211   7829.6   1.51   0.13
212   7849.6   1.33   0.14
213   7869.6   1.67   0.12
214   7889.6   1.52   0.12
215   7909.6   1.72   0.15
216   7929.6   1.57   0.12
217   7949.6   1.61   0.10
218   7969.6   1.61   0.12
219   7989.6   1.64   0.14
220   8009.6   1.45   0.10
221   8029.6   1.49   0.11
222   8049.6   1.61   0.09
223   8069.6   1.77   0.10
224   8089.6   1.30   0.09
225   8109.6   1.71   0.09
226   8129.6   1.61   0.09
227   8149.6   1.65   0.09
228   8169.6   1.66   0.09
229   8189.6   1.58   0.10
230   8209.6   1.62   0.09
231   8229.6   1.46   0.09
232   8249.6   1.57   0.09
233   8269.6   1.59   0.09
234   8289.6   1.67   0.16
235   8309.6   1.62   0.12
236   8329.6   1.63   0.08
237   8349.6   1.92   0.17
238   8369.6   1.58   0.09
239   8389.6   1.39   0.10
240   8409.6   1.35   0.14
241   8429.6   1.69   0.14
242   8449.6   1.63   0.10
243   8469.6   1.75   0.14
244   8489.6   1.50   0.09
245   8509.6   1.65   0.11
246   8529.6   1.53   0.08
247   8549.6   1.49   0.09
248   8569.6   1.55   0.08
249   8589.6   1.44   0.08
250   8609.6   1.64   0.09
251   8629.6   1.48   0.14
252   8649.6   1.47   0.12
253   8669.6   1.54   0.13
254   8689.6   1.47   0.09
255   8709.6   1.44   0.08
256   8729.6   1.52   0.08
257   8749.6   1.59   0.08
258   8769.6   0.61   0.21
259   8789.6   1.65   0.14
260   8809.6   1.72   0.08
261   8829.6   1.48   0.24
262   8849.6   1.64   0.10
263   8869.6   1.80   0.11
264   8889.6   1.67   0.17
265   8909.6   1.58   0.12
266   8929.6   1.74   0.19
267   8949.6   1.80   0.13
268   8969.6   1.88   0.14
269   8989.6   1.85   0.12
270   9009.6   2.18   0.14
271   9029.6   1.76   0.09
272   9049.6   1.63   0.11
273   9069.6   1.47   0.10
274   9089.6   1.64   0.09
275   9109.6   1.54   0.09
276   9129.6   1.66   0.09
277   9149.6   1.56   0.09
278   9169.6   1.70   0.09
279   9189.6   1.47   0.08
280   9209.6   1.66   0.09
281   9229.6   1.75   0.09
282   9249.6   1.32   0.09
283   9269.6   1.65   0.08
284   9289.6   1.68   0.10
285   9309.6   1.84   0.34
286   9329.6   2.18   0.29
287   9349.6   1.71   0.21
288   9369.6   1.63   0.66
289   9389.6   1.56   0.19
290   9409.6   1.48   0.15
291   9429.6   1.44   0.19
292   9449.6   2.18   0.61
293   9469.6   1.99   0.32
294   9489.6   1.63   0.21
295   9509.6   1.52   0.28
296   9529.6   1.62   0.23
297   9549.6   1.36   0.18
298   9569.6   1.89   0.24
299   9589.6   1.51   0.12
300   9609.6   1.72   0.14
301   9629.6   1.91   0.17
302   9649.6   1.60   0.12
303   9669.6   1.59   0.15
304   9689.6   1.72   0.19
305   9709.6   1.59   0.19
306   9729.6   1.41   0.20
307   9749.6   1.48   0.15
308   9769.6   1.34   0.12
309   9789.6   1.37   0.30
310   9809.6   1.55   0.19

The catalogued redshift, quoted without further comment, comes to 0.372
